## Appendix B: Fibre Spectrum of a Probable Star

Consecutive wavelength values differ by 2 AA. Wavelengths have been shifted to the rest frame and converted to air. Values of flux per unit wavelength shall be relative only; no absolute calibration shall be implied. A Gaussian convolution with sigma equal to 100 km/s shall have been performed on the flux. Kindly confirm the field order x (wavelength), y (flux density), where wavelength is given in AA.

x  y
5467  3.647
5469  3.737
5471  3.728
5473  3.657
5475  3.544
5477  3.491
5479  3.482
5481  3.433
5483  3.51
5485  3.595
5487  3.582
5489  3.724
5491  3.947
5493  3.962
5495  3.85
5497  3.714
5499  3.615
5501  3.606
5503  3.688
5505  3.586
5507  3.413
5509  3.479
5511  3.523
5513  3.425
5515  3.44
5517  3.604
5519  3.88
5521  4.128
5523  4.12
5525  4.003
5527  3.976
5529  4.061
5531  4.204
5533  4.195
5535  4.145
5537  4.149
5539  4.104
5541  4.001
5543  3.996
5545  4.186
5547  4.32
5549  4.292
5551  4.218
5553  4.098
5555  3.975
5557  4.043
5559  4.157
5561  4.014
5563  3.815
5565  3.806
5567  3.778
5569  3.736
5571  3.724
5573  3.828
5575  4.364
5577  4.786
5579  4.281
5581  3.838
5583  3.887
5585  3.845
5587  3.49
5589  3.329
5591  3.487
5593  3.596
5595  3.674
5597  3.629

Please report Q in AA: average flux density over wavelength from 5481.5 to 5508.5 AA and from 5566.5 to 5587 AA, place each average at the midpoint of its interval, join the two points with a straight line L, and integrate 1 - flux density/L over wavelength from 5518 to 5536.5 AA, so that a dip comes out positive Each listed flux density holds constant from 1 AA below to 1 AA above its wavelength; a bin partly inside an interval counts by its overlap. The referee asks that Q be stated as -1.40 AA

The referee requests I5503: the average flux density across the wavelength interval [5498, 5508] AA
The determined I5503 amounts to 3.58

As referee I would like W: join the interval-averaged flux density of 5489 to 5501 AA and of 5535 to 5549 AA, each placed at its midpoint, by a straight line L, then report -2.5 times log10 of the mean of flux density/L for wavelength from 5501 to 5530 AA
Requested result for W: 0.060 mag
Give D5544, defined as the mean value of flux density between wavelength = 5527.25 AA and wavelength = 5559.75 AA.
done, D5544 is 4.13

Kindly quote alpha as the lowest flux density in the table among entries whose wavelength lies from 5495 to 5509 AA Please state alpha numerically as 3.413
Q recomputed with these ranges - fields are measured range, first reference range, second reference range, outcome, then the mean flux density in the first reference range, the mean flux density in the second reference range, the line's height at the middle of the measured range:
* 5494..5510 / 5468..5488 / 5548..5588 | 0.30 AA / 3.58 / 4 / 3.69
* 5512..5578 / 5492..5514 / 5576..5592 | -4.69 AA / 3.62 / 3.87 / 3.75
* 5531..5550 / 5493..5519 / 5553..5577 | -1.67 AA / 3.6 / 3.97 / 3.82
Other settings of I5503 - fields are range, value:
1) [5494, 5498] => 3.78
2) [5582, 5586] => 3.87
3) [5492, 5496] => 3.91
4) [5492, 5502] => 3.75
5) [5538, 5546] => 4.07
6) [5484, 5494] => 3.76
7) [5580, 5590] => 3.68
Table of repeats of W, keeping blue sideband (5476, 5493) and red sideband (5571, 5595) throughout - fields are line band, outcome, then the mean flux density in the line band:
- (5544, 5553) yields -0.12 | 4.24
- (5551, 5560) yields -0.08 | 4.08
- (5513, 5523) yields -0.02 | 3.76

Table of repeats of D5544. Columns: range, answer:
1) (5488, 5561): 3.91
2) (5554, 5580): 4.02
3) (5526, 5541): 4.11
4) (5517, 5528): 3.98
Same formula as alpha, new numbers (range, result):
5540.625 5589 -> 3.329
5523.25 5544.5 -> 3.976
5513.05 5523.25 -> 3.44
